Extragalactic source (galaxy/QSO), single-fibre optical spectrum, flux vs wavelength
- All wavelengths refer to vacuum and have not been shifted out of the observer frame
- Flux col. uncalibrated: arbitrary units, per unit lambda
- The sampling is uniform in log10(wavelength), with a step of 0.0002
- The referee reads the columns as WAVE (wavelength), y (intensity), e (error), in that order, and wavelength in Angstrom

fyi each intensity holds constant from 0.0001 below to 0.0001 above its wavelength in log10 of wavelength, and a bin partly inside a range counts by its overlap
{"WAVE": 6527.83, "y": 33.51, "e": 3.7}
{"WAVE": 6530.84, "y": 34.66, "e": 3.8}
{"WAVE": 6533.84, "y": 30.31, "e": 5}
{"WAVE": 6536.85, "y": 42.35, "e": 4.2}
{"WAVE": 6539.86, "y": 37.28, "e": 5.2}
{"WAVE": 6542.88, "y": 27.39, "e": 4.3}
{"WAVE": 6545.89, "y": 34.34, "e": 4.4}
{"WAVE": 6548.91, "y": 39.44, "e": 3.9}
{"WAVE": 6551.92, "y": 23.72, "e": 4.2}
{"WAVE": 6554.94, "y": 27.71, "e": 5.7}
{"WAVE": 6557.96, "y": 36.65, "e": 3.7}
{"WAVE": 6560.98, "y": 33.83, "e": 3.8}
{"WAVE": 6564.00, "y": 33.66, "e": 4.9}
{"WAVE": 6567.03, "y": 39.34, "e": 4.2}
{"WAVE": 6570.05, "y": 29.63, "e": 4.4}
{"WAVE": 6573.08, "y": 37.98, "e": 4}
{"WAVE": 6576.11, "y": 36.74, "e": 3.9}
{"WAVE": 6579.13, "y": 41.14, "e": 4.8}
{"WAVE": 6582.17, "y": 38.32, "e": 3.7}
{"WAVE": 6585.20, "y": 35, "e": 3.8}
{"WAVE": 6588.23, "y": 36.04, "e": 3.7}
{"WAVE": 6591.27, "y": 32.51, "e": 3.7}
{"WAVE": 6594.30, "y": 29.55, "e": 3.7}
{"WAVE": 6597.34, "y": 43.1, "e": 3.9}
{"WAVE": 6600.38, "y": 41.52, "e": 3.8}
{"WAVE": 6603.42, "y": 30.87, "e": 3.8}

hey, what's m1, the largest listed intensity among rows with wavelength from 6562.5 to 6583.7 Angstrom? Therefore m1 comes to 41.14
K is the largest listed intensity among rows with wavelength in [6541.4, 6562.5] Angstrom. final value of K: 39.44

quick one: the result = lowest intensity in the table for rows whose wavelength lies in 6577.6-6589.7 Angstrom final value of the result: 35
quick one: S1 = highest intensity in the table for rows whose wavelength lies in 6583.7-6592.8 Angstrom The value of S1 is 36.04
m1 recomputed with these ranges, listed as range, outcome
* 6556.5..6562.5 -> 36.65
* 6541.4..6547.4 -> 34.34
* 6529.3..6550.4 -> 42.35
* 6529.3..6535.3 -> 34.66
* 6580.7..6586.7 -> 38.32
